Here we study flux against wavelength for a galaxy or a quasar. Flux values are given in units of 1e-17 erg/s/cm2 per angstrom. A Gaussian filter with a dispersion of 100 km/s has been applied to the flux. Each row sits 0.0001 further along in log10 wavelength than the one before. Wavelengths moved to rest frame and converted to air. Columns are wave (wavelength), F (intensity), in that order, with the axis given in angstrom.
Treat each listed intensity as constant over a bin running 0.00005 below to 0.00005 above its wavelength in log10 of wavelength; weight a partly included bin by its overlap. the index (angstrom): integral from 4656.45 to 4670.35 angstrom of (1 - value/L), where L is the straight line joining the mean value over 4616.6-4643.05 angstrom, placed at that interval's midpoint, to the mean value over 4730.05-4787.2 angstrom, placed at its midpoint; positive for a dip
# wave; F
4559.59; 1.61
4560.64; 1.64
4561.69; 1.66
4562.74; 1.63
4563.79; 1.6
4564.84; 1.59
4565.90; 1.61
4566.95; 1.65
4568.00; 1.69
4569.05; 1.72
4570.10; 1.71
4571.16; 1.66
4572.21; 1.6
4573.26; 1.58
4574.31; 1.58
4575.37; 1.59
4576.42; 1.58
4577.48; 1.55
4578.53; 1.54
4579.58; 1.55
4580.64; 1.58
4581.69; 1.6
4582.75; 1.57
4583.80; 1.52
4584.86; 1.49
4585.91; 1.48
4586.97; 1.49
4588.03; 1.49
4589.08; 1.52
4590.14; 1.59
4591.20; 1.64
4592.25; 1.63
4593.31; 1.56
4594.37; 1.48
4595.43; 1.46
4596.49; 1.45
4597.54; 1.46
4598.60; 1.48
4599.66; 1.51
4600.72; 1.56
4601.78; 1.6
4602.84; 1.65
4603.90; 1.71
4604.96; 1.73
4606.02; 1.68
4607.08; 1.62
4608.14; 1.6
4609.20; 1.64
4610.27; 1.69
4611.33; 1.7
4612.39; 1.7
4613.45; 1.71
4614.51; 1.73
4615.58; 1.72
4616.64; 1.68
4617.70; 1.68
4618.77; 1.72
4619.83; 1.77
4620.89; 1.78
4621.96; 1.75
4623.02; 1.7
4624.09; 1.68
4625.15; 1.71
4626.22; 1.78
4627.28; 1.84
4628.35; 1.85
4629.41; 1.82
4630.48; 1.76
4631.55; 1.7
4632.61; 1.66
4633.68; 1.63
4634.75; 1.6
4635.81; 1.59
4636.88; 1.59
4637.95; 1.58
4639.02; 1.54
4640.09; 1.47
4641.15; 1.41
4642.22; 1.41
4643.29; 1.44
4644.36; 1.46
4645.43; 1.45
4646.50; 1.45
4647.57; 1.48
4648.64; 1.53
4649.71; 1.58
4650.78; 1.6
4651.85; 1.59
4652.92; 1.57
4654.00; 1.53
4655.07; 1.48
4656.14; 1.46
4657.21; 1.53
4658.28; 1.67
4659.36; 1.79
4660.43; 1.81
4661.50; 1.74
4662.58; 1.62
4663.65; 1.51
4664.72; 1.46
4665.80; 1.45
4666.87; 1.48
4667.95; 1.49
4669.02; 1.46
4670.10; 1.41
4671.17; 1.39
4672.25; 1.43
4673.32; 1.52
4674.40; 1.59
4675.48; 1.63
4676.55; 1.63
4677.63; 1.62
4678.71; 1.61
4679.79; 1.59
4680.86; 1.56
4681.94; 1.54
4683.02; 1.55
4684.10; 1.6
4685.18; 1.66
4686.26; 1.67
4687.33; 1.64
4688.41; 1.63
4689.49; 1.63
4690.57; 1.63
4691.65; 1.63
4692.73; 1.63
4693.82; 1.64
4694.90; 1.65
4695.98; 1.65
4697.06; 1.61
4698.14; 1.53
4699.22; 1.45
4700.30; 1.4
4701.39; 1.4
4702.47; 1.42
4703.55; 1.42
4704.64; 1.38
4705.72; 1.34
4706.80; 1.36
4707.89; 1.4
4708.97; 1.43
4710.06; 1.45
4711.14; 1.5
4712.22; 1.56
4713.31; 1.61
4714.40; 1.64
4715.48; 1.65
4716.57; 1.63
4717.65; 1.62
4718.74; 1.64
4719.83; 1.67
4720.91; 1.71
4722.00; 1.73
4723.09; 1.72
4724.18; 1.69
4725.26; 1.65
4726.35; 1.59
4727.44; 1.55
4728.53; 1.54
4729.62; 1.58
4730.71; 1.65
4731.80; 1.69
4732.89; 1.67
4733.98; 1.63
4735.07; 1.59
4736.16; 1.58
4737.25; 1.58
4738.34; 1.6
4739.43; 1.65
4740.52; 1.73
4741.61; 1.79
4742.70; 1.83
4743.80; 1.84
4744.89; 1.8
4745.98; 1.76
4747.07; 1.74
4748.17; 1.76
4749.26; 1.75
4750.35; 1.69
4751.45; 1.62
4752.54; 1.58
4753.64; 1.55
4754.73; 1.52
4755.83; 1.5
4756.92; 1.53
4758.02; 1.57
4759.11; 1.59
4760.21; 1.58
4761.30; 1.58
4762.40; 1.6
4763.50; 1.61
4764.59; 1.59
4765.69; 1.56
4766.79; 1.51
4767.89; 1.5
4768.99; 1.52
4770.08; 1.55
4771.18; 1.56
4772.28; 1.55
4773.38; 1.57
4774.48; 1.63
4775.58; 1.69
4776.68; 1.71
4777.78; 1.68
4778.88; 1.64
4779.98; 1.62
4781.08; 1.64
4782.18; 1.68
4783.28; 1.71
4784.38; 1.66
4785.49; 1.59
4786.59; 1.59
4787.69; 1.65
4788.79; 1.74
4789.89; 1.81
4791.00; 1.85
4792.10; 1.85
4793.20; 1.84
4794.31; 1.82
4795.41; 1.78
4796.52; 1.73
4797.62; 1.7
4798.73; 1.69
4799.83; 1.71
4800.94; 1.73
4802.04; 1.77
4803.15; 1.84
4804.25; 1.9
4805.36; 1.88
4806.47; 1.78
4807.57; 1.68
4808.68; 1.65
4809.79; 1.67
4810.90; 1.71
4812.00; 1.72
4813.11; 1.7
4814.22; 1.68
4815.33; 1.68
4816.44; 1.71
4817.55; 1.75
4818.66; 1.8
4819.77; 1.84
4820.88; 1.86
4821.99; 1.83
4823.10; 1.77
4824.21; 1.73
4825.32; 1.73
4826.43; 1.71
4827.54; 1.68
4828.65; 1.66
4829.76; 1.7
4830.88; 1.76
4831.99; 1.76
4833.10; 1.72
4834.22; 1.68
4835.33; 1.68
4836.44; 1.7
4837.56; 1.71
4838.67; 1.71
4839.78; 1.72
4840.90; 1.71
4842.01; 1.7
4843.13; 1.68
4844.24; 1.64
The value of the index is 0.7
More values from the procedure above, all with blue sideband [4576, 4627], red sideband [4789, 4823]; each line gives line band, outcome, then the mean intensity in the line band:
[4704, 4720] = 1.7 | 1.52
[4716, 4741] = 1.0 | 1.64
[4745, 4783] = 2.7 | 1.61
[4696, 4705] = 1.2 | 1.46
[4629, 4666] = 1.8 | 1.57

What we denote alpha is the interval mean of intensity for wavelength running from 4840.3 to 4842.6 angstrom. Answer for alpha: 1.7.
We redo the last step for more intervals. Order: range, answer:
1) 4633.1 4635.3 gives 1.62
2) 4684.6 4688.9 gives 1.65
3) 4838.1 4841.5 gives 1.72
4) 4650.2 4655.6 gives 1.55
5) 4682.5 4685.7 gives 1.6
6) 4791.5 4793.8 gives 1.85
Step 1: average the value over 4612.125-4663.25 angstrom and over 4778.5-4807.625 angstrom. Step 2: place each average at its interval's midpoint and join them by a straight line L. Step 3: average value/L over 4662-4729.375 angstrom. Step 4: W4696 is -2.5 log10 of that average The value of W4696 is 0.08 mag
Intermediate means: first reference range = 1.63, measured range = 1.56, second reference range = 1.74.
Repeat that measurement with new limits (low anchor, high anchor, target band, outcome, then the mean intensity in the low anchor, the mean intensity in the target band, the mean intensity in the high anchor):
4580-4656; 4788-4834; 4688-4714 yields 0.10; 1.6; 1.51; 1.75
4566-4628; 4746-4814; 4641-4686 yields 0.07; 1.62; 1.54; 1.67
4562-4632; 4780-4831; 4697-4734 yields 0.09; 1.63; 1.56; 1.74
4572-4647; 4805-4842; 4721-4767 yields 0.03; 1.61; 1.64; 1.73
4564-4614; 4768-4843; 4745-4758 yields 0.03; 1.59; 1.64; 1.71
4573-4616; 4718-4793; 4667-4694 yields 0.03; 1.59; 1.57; 1.65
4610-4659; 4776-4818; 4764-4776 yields 0.09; 1.63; 1.57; 1.72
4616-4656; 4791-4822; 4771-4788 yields 0.07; 1.62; 1.64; 1.76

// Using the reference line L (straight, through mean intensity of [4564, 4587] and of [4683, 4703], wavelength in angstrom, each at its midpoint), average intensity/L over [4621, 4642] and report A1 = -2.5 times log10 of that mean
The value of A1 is -0.05 mag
